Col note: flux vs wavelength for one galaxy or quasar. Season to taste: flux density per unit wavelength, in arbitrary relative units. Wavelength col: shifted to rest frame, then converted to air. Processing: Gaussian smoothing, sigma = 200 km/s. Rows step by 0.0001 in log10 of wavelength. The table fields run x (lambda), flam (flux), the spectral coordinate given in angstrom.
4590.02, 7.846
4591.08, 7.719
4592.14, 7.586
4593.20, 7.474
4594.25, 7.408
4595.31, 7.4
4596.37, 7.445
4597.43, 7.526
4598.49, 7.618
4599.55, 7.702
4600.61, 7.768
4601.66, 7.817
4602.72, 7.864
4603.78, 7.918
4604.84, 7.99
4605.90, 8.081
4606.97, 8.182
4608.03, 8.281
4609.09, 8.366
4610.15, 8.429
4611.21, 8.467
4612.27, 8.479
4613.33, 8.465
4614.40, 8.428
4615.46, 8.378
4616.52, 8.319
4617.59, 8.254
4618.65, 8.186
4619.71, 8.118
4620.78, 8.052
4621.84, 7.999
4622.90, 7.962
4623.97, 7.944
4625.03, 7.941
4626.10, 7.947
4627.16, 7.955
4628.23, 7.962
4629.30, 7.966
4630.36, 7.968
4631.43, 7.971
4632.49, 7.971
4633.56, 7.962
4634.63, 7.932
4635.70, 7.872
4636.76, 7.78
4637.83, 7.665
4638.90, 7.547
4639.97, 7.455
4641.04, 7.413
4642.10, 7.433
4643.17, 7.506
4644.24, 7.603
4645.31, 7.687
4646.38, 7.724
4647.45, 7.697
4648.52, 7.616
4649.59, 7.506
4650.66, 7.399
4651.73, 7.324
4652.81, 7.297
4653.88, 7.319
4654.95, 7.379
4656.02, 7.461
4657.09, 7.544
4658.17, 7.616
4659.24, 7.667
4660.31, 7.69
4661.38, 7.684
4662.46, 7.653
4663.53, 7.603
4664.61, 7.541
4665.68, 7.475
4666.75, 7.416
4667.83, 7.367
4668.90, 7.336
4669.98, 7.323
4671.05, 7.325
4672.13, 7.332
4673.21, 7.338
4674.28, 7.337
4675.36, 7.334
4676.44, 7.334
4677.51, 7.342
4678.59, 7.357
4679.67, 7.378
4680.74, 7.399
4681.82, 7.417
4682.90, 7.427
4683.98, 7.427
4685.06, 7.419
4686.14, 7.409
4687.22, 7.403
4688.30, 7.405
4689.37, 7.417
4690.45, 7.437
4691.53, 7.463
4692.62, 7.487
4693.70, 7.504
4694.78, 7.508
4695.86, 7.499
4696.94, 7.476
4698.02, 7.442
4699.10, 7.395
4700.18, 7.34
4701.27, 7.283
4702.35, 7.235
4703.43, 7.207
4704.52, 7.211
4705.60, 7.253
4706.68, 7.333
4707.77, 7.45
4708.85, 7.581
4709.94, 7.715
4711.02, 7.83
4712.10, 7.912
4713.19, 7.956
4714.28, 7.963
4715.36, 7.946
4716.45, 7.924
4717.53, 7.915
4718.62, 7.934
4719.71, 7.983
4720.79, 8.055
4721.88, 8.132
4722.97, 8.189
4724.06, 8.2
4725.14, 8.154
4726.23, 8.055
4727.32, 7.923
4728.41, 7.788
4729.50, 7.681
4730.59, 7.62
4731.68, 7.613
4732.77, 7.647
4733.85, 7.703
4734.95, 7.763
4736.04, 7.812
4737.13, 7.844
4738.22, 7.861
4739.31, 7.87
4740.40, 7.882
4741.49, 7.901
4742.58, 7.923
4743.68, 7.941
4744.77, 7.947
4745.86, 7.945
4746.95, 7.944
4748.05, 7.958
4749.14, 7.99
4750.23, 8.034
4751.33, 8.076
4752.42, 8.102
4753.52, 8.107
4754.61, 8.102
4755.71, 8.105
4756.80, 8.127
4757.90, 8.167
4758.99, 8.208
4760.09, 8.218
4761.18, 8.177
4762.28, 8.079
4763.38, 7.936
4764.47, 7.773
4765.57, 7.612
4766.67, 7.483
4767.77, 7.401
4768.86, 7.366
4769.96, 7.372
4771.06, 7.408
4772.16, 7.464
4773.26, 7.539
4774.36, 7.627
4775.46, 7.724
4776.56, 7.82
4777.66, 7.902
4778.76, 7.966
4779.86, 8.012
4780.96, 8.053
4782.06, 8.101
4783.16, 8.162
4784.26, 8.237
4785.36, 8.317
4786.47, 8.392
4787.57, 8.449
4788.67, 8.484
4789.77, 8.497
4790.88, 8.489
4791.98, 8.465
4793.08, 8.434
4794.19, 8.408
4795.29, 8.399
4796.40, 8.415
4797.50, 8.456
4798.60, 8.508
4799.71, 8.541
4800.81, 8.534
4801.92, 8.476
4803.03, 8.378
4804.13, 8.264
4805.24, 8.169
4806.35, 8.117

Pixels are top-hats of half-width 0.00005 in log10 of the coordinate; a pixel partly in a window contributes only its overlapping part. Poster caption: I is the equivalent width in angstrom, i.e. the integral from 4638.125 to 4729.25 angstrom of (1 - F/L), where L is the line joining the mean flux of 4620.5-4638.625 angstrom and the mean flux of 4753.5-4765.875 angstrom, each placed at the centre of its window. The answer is 4.8 angstrom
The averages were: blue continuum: 7.93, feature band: 7.56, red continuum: 8.06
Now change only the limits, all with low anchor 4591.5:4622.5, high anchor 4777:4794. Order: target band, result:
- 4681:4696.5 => 1.3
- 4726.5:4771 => 1.8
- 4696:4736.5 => 2.2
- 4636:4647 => 0.6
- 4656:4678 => 1.7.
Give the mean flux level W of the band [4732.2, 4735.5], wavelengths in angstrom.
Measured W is 7.7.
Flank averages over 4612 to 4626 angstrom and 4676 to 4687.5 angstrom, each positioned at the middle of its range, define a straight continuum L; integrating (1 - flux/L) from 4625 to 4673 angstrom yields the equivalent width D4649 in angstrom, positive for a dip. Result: 1.17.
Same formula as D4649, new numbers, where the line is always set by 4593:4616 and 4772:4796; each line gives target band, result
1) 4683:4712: 2.28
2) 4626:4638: 0.14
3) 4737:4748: 0.27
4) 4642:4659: 1.09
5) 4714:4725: 0.08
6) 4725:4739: 0.52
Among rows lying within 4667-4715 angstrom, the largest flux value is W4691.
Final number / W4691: 7.963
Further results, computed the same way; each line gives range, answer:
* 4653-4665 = 7.69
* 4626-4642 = 7.971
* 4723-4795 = 8.497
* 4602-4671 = 8.479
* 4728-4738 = 7.844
